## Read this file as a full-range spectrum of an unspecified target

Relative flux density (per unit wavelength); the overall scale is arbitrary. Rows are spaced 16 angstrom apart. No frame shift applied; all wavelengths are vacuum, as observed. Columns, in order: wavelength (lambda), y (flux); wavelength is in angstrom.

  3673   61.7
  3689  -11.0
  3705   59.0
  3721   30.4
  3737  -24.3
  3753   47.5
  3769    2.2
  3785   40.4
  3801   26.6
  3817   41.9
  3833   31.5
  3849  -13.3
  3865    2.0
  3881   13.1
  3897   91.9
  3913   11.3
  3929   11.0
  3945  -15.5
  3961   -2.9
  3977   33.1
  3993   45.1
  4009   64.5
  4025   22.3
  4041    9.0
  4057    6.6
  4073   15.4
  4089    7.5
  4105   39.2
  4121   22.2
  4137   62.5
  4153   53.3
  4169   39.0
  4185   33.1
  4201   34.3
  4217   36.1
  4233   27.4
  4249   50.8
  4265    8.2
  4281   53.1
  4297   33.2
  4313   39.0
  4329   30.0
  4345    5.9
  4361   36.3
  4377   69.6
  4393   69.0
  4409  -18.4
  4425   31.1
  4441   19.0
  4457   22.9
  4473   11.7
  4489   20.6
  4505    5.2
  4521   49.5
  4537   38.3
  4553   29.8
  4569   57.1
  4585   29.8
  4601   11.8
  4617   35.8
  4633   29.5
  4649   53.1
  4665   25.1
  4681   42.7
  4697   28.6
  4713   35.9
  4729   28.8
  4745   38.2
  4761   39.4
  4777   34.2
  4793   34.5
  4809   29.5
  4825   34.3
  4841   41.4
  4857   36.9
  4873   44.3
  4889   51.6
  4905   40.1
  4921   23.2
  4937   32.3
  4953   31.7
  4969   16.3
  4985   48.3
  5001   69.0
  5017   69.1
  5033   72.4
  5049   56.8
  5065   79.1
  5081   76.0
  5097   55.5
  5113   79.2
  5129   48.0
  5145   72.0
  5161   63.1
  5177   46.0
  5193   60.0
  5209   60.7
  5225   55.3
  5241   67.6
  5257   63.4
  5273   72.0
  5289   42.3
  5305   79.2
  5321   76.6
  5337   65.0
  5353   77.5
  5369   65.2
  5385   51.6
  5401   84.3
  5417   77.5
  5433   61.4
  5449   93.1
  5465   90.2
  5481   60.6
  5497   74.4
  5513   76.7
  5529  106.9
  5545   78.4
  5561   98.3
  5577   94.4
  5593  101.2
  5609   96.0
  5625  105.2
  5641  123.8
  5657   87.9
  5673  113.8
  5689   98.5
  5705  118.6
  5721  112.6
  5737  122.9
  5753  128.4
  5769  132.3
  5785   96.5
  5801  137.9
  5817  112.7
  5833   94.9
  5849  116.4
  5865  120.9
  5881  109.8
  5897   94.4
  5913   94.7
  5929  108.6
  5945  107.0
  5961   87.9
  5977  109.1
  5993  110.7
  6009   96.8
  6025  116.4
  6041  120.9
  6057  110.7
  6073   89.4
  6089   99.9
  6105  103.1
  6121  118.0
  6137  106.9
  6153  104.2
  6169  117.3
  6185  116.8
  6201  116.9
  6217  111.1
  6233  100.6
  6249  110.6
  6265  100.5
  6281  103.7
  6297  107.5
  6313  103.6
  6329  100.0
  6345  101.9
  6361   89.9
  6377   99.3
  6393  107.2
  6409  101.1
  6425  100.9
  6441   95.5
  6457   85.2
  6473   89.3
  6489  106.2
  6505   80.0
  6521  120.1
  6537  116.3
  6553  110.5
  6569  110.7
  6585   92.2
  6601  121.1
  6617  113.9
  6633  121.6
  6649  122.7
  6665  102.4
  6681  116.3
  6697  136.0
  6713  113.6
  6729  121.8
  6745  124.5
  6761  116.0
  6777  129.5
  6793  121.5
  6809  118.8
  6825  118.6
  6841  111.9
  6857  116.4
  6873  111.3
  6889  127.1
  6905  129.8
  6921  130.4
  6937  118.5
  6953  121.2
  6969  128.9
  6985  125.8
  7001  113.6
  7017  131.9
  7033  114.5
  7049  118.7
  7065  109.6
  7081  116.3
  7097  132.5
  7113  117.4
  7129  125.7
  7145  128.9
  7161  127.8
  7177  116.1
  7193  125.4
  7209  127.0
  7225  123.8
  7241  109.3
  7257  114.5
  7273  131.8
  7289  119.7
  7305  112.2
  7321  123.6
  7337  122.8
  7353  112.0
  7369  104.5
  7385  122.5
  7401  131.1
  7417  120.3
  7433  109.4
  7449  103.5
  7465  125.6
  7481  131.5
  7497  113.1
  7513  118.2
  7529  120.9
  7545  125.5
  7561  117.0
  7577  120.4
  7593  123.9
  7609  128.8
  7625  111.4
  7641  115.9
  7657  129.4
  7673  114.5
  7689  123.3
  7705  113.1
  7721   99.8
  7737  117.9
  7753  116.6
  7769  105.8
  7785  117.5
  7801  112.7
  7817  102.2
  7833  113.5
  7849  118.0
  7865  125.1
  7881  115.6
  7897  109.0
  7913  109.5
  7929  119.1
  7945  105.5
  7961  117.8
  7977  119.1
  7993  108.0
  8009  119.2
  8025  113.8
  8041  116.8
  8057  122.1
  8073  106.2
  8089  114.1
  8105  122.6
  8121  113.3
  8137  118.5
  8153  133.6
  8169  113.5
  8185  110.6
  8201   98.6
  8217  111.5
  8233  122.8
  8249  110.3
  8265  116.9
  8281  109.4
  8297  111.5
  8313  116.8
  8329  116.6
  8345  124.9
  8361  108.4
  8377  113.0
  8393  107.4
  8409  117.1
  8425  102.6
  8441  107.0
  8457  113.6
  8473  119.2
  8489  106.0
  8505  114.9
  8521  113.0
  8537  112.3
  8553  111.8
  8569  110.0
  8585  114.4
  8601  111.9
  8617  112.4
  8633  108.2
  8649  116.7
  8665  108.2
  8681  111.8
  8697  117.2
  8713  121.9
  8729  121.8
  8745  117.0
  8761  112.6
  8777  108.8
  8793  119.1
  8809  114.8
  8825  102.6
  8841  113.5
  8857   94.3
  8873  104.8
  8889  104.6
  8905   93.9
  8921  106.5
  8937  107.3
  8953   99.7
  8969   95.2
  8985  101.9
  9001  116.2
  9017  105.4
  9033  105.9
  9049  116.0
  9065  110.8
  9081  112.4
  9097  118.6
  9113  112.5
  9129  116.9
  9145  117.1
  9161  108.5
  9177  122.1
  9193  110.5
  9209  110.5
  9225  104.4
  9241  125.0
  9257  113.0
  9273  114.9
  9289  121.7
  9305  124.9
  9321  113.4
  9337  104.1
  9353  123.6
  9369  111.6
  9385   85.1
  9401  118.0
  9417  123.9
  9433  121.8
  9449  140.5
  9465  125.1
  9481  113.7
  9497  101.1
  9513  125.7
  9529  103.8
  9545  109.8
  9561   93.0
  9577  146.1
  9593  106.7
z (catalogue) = 0.250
